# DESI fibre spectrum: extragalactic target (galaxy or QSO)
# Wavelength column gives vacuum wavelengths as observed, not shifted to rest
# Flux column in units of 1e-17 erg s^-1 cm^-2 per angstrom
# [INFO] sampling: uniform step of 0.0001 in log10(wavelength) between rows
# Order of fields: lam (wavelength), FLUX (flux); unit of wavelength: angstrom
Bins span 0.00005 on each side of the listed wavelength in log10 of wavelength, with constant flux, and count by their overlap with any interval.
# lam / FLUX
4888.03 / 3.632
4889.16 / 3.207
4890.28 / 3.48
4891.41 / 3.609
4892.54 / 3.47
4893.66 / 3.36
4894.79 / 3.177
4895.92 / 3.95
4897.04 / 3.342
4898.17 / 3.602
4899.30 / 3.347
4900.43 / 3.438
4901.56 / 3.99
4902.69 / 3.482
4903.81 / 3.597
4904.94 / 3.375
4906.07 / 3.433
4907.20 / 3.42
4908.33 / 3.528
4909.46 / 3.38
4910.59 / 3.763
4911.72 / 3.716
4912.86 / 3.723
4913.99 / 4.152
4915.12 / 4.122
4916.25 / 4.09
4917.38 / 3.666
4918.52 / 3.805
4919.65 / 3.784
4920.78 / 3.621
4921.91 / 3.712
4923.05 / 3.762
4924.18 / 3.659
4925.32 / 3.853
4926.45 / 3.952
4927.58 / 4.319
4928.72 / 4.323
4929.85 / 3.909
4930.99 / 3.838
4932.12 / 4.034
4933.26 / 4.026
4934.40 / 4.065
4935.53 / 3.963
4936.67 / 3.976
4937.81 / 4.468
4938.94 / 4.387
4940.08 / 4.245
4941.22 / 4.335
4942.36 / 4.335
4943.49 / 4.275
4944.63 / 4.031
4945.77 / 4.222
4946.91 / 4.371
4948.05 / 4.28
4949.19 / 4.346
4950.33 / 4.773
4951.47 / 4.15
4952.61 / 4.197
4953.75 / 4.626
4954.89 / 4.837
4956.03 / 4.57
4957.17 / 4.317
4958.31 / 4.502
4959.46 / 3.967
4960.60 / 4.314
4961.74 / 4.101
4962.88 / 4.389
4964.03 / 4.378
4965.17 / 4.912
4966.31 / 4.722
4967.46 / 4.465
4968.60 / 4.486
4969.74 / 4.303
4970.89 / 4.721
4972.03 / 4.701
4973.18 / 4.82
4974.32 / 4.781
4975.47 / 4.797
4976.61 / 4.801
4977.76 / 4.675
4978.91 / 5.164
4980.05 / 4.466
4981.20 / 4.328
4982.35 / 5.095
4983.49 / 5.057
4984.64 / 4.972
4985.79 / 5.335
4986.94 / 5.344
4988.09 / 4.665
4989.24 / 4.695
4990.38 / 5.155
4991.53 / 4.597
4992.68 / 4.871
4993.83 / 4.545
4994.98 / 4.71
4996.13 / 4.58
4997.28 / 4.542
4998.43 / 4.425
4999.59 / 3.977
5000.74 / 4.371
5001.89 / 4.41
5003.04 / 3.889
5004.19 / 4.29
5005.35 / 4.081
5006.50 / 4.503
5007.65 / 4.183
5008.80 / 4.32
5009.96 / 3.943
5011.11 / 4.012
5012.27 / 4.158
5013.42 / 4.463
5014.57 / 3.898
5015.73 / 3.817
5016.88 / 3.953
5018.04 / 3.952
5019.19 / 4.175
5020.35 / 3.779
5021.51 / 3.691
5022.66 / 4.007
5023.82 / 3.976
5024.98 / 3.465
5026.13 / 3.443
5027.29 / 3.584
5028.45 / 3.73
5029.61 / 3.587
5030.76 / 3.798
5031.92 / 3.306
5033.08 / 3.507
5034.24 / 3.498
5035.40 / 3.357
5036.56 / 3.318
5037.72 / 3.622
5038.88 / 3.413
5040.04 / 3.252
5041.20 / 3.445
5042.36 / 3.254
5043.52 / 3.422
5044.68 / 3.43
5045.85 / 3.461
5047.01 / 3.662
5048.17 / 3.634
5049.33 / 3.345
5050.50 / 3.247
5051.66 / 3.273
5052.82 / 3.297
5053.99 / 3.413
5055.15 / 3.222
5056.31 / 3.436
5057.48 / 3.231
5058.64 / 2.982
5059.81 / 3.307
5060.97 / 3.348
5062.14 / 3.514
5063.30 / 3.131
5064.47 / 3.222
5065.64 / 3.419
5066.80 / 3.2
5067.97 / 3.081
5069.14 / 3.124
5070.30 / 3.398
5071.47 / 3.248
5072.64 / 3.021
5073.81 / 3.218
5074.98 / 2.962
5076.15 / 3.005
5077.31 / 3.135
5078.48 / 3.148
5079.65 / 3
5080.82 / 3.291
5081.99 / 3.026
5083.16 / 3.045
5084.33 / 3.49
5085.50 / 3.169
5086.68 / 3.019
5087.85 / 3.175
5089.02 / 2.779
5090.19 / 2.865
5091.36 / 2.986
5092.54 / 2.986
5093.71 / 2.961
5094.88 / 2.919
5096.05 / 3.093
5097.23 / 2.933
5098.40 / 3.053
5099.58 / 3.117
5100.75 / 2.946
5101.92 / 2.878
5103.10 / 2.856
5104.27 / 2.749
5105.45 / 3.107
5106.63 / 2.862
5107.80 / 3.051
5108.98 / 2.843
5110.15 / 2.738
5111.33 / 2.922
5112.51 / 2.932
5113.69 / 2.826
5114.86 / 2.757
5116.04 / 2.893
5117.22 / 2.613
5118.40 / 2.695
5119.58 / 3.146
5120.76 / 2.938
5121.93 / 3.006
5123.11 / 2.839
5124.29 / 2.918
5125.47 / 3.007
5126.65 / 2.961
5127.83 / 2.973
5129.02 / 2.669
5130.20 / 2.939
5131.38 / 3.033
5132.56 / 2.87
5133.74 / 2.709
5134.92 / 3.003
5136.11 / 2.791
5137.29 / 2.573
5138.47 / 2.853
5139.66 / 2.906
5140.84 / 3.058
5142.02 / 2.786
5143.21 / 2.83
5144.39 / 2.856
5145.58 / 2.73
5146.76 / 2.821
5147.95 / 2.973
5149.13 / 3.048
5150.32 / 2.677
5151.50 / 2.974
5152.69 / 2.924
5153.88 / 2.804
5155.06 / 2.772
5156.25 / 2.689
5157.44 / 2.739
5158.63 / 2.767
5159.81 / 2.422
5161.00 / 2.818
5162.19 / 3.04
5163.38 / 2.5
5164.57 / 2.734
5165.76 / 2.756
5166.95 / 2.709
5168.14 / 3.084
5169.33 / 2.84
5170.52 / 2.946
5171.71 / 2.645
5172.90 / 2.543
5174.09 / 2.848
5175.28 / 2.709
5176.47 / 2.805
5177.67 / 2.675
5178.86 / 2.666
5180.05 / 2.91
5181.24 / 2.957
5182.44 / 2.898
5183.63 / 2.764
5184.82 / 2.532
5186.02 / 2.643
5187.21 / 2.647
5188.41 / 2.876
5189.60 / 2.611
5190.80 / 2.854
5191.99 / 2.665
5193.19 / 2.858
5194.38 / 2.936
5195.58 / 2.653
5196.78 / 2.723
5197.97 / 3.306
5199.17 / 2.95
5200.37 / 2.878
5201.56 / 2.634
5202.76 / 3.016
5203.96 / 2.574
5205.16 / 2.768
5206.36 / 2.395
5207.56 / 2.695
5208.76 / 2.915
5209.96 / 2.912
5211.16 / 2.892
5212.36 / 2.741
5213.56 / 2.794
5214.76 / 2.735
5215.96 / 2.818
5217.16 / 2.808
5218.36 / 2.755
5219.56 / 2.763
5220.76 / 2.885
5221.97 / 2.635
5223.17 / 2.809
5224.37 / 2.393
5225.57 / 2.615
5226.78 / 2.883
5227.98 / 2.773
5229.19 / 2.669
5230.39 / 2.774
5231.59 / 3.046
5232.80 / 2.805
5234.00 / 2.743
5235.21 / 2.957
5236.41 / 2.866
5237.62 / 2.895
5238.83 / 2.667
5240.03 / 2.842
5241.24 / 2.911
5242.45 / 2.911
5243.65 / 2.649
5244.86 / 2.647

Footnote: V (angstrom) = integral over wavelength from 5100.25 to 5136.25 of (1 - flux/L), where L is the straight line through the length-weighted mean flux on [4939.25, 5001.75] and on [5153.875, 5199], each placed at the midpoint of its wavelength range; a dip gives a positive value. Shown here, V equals 4.29 angstrom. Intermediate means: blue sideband 4.57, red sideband 2.77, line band 2.89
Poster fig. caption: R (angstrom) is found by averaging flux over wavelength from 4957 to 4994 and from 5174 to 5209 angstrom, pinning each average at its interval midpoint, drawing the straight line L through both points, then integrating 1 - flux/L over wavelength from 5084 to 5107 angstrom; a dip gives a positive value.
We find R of 4.01 angstrom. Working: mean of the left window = 4.69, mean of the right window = 2.78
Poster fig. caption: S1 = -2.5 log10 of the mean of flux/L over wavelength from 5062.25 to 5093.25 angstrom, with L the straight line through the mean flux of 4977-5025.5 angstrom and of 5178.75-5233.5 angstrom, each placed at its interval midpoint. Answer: 0.21 mag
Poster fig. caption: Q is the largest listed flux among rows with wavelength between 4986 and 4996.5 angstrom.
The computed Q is 5.344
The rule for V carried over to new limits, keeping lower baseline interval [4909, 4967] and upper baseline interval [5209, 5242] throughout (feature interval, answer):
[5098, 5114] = 2.1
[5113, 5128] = 1.8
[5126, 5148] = 2.4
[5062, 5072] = 0.8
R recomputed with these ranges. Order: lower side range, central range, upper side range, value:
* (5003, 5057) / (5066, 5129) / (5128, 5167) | 3.72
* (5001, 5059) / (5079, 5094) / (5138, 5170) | 1.04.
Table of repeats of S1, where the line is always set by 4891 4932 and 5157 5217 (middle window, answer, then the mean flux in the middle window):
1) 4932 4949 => -0.167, 4.21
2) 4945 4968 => -0.236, 4.42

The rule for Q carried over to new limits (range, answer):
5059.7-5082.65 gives 3.514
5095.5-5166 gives 3.146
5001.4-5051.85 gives 4.503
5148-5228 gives 3.306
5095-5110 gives 3.117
